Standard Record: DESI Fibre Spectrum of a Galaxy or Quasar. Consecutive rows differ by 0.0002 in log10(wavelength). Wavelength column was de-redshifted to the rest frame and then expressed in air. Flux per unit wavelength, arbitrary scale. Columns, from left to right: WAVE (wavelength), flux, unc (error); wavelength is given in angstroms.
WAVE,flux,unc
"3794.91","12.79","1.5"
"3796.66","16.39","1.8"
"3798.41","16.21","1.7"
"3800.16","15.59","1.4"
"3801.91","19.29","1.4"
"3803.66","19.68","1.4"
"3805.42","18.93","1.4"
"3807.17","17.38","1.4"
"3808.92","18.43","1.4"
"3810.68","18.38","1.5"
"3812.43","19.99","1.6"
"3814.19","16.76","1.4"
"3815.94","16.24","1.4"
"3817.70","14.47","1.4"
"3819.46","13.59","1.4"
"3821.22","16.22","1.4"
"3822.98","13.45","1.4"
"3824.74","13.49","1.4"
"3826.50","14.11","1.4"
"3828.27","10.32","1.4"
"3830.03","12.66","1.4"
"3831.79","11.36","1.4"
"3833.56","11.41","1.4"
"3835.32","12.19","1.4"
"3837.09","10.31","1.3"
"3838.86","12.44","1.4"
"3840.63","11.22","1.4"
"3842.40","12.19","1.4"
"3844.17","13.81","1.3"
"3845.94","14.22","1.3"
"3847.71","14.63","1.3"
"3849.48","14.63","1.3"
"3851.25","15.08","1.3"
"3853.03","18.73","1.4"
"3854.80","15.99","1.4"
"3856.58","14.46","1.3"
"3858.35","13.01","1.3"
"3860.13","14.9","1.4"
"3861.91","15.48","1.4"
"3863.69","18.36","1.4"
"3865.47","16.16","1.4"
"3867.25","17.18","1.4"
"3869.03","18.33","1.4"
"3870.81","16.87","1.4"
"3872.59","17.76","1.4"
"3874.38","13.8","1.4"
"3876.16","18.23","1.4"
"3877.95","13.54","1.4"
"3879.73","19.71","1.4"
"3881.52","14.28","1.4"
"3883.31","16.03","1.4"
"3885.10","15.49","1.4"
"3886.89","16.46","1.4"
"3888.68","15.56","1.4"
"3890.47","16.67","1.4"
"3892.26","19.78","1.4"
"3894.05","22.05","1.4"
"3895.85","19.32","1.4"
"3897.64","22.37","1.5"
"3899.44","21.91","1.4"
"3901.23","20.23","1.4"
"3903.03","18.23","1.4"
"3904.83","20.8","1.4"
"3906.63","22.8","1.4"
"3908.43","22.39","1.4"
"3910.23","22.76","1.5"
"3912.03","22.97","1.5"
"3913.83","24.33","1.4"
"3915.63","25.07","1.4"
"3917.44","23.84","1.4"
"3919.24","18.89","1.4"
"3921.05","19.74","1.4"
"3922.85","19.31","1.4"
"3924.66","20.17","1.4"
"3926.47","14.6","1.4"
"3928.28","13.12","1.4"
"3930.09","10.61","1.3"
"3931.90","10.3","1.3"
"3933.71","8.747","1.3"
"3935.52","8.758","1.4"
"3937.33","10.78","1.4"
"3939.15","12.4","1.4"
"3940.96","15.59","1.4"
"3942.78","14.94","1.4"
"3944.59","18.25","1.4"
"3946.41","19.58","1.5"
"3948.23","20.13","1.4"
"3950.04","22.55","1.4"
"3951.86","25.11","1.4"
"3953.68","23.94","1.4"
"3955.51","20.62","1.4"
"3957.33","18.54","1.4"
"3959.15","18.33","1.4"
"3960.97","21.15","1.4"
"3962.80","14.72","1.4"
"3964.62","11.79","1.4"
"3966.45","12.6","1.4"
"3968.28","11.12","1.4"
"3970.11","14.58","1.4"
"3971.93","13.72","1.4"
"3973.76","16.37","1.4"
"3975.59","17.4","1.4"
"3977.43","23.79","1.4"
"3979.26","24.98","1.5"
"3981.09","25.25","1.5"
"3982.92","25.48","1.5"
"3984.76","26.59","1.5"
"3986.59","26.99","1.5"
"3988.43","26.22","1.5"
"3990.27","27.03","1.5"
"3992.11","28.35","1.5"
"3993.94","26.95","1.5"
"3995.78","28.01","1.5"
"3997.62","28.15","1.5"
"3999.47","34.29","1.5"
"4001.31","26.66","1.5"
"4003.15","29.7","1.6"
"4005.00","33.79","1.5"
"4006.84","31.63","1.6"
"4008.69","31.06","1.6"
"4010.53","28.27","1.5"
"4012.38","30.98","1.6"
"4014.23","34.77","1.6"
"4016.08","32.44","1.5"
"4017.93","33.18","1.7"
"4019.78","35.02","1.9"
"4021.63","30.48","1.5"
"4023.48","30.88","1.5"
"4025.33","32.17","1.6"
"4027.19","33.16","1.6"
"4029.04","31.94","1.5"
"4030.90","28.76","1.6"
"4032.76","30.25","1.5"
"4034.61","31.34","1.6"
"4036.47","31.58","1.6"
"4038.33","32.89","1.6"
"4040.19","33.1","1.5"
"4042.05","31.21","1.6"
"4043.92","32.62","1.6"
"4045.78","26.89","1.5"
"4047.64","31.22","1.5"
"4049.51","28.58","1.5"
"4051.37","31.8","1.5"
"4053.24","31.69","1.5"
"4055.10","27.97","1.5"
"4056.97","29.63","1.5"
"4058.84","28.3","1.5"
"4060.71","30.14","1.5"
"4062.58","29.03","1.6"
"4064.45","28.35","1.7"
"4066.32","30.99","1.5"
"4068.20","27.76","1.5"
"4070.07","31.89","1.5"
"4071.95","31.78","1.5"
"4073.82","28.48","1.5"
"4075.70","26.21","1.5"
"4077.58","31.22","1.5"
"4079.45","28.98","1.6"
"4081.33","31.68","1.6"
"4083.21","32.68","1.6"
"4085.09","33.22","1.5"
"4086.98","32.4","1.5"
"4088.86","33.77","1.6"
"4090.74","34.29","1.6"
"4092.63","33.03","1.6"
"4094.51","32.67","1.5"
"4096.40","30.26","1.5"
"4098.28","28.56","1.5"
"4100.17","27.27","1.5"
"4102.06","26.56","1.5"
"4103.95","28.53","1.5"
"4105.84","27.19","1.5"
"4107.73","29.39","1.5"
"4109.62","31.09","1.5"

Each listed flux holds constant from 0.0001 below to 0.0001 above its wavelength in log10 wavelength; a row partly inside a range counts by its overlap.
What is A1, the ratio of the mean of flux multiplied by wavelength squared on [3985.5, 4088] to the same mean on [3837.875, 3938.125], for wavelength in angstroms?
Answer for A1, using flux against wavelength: 1.9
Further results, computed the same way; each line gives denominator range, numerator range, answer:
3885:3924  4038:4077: 1.57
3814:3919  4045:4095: 2.03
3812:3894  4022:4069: 2.23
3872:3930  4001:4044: 1.77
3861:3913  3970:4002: 1.41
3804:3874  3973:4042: 2.12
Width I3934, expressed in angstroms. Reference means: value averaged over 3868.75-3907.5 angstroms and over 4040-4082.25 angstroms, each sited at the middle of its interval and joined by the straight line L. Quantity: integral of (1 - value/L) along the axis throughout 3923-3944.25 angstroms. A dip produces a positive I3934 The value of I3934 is 8.1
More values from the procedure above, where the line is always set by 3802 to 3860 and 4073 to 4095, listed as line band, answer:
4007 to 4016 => -1.6 angstroms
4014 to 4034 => -3.2 angstroms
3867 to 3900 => 1.1 angstroms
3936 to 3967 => 7.0 angstroms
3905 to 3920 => -2.0 angstroms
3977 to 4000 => -1.6 angstroms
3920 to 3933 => 3.5 angstroms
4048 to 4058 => -0.2 angstroms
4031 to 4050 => -1.5 angstroms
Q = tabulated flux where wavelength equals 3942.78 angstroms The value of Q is 14.94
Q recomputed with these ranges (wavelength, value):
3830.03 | 12.66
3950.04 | 22.55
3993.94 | 26.95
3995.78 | 28.01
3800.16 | 15.59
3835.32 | 12.19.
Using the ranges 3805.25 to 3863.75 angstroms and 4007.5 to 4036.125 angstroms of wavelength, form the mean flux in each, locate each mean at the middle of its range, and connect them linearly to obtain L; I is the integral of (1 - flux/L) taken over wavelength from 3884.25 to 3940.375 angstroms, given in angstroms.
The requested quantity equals 8.7 angstroms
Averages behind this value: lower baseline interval 14.6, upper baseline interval 31.6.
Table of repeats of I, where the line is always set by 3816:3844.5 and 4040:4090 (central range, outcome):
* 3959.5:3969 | 3.4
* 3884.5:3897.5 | -0.6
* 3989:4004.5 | -2.1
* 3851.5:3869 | -1.3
